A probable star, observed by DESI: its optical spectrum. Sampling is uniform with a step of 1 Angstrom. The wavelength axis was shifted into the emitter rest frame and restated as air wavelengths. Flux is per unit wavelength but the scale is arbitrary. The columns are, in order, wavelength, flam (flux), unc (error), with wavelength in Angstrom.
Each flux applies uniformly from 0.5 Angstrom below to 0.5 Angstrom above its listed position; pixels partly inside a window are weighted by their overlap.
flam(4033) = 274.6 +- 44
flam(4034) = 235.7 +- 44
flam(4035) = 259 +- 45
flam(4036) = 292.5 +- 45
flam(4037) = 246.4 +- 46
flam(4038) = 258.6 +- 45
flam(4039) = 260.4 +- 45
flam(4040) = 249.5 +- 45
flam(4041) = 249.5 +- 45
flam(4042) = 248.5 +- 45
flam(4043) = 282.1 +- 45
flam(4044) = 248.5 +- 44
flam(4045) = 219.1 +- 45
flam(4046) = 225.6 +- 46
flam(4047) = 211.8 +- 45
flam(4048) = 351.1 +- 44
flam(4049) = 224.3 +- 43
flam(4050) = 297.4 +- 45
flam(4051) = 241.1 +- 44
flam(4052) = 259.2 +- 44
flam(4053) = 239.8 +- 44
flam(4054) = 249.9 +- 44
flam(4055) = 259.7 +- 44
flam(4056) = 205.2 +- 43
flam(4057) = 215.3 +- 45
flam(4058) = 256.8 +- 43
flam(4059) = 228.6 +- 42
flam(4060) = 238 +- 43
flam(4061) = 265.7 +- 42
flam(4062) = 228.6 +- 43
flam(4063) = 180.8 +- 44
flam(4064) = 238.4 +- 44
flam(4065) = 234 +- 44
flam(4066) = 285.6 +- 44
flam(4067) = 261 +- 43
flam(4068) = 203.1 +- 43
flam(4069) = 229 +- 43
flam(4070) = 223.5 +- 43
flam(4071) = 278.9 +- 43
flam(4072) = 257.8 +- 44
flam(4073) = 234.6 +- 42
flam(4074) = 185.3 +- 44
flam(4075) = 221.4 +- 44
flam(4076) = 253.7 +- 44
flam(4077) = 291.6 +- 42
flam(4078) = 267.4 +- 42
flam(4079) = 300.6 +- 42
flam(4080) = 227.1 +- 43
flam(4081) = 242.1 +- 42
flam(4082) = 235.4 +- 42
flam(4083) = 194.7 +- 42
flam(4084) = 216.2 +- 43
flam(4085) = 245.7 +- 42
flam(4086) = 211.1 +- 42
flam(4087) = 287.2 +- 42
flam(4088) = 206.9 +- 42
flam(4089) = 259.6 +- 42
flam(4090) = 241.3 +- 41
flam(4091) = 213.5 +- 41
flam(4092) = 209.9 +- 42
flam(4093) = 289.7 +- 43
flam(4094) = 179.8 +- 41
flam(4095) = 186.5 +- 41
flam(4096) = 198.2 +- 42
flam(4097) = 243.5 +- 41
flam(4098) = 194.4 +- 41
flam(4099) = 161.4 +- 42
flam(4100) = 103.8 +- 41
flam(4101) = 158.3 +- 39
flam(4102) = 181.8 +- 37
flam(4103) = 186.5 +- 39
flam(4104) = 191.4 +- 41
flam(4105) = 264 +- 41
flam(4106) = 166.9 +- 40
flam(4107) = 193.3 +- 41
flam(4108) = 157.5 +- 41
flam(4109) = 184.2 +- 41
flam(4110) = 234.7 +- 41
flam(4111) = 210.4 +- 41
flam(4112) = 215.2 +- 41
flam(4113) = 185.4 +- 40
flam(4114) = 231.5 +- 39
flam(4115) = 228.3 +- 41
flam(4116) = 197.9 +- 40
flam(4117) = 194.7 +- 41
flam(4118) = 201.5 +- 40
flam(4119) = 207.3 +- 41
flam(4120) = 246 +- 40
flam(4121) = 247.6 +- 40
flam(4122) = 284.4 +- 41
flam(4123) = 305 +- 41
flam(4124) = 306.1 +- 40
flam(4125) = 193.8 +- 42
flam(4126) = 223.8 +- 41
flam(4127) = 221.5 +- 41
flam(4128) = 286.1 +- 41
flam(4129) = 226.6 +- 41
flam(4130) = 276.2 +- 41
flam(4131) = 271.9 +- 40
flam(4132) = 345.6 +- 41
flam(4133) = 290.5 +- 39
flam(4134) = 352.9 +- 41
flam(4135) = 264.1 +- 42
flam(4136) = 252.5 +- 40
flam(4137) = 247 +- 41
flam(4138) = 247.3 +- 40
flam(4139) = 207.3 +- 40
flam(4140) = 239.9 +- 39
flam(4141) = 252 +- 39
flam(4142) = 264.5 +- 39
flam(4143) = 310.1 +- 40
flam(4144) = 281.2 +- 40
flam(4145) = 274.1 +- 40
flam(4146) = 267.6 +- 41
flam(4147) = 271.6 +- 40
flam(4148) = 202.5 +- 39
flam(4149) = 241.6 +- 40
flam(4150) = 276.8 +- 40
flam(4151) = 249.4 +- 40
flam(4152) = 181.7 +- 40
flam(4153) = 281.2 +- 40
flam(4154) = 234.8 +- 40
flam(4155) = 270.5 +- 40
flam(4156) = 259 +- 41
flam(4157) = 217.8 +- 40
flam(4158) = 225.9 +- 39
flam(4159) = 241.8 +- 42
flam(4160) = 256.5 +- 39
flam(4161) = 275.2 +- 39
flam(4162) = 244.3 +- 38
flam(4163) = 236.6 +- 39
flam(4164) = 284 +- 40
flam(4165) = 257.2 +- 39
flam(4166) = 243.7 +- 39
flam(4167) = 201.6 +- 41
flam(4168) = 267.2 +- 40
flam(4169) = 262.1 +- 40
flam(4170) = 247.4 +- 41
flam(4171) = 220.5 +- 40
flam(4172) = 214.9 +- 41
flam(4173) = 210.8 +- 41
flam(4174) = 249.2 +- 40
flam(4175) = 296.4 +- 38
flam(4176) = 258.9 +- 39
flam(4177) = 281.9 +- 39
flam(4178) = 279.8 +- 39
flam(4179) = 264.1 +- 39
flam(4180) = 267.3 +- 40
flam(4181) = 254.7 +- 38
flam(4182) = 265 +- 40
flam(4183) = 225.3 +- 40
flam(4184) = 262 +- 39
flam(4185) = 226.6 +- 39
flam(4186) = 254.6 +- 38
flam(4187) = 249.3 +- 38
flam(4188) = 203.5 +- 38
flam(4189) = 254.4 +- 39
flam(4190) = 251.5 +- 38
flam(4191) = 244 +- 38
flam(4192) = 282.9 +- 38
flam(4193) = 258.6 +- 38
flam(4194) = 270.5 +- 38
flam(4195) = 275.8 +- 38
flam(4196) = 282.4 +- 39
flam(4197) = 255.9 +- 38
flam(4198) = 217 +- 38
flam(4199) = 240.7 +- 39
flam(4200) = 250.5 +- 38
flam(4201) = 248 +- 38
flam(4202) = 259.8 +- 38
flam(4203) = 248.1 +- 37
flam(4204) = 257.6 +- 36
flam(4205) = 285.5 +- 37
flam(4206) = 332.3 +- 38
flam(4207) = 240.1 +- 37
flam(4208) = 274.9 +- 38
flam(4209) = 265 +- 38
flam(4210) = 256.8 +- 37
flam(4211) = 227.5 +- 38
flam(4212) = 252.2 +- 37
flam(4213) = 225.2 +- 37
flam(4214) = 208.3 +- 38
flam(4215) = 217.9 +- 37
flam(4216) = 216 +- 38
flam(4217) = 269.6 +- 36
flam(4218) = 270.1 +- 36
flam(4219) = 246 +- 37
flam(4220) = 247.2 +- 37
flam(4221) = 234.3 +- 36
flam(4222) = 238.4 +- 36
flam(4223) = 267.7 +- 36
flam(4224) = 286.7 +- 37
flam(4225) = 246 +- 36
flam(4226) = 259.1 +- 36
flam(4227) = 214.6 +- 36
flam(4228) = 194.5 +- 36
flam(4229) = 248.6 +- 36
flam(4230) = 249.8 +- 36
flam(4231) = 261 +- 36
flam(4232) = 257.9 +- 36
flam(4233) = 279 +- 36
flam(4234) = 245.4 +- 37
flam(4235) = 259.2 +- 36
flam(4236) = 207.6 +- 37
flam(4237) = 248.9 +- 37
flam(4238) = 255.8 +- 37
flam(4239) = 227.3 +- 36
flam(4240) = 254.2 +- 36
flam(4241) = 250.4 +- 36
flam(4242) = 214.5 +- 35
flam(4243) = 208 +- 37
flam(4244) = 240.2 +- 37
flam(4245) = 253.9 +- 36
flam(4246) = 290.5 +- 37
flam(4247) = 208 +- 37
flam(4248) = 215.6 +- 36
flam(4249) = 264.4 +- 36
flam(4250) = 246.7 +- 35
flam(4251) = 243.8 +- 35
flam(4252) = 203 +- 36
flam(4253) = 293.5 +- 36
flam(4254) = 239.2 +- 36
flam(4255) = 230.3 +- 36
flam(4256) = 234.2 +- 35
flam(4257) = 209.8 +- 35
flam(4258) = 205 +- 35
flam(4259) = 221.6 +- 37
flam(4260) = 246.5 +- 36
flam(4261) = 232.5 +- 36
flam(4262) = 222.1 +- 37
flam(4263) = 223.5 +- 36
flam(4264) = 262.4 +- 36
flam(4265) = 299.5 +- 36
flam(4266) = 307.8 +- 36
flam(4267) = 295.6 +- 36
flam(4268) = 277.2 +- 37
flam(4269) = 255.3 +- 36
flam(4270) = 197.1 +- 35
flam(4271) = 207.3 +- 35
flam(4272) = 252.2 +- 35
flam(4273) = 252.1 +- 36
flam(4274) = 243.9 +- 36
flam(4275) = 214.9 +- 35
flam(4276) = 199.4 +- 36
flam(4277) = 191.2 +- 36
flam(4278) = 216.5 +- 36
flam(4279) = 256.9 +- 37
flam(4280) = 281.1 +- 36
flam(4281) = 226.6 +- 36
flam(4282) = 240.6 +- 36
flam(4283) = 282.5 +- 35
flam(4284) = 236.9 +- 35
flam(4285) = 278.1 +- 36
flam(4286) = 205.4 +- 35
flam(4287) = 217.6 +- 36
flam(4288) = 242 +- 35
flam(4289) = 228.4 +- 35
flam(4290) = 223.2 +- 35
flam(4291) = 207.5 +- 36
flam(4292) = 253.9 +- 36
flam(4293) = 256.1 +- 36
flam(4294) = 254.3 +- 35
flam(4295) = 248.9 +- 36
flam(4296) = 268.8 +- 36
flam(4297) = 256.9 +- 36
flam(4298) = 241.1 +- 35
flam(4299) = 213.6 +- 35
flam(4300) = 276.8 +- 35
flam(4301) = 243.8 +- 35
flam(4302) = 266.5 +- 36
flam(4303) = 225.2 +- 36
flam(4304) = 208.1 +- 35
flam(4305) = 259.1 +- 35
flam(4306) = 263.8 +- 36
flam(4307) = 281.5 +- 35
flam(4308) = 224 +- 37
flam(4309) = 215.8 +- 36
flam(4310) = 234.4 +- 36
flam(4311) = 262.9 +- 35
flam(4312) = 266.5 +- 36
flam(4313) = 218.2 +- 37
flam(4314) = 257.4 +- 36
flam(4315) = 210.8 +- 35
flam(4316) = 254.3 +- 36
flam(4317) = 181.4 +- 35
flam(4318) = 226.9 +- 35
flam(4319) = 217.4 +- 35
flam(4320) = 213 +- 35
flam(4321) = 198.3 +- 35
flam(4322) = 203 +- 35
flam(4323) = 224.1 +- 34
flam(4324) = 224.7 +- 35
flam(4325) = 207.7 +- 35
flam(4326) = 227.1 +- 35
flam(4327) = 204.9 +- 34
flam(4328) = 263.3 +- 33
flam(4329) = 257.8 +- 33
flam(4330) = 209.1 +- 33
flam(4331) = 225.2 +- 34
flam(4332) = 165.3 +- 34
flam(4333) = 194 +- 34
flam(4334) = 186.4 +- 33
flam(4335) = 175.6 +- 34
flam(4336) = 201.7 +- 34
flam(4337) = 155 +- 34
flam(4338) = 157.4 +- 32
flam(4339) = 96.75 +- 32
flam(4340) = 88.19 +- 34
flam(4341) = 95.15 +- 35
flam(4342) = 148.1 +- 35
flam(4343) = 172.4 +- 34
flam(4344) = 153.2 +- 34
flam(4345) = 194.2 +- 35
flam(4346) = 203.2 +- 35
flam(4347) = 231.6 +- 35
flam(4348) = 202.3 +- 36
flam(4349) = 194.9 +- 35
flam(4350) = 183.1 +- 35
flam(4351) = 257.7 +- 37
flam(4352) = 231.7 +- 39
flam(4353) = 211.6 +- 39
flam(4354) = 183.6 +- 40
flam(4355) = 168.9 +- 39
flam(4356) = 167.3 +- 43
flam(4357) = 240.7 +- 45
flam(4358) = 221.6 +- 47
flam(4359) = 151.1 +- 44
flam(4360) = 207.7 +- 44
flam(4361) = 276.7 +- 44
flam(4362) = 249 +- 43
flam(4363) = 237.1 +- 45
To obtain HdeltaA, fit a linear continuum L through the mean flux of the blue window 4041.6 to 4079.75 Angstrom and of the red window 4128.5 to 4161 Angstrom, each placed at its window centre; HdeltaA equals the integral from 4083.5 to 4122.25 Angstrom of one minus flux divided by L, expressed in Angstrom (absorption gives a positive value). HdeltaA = 6.5 Angstrom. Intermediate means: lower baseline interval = 246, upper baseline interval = 259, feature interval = 210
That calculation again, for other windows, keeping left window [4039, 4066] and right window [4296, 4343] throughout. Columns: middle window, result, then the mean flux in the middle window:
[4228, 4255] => -2.5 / 244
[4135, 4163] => -2.0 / 251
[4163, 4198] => -3.5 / 253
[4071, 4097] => 0.7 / 235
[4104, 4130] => 1.4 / 225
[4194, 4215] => -2.5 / 255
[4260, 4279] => -1.9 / 242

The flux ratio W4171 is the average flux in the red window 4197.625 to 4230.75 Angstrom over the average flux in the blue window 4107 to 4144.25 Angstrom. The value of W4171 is 1.02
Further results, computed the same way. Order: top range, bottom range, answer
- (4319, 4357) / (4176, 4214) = 0.75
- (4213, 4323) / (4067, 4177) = 1.01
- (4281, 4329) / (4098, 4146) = 1.01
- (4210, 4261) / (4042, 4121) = 1.06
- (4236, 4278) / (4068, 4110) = 1.09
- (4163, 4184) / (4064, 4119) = 1.15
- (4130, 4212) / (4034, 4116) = 1.11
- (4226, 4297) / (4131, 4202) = 0.95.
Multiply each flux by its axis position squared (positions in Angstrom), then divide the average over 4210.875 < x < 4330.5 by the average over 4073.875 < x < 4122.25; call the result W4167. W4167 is 1.20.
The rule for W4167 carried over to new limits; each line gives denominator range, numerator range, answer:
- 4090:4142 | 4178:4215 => 1.16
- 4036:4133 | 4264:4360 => 1.05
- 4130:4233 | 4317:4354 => 0.82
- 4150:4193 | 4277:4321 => 1.02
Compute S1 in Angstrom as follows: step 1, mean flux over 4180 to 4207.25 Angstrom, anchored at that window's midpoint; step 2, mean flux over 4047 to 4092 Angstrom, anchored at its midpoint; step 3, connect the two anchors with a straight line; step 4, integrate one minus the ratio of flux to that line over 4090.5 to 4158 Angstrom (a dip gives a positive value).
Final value 4.1 Angstrom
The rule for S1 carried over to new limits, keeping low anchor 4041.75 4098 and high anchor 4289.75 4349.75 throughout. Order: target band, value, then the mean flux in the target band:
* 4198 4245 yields -4.8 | 247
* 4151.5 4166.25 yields -1.1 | 247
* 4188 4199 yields -1.4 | 256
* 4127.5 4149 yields -3.2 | 268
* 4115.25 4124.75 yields -0.3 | 242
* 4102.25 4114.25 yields 1.8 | 201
